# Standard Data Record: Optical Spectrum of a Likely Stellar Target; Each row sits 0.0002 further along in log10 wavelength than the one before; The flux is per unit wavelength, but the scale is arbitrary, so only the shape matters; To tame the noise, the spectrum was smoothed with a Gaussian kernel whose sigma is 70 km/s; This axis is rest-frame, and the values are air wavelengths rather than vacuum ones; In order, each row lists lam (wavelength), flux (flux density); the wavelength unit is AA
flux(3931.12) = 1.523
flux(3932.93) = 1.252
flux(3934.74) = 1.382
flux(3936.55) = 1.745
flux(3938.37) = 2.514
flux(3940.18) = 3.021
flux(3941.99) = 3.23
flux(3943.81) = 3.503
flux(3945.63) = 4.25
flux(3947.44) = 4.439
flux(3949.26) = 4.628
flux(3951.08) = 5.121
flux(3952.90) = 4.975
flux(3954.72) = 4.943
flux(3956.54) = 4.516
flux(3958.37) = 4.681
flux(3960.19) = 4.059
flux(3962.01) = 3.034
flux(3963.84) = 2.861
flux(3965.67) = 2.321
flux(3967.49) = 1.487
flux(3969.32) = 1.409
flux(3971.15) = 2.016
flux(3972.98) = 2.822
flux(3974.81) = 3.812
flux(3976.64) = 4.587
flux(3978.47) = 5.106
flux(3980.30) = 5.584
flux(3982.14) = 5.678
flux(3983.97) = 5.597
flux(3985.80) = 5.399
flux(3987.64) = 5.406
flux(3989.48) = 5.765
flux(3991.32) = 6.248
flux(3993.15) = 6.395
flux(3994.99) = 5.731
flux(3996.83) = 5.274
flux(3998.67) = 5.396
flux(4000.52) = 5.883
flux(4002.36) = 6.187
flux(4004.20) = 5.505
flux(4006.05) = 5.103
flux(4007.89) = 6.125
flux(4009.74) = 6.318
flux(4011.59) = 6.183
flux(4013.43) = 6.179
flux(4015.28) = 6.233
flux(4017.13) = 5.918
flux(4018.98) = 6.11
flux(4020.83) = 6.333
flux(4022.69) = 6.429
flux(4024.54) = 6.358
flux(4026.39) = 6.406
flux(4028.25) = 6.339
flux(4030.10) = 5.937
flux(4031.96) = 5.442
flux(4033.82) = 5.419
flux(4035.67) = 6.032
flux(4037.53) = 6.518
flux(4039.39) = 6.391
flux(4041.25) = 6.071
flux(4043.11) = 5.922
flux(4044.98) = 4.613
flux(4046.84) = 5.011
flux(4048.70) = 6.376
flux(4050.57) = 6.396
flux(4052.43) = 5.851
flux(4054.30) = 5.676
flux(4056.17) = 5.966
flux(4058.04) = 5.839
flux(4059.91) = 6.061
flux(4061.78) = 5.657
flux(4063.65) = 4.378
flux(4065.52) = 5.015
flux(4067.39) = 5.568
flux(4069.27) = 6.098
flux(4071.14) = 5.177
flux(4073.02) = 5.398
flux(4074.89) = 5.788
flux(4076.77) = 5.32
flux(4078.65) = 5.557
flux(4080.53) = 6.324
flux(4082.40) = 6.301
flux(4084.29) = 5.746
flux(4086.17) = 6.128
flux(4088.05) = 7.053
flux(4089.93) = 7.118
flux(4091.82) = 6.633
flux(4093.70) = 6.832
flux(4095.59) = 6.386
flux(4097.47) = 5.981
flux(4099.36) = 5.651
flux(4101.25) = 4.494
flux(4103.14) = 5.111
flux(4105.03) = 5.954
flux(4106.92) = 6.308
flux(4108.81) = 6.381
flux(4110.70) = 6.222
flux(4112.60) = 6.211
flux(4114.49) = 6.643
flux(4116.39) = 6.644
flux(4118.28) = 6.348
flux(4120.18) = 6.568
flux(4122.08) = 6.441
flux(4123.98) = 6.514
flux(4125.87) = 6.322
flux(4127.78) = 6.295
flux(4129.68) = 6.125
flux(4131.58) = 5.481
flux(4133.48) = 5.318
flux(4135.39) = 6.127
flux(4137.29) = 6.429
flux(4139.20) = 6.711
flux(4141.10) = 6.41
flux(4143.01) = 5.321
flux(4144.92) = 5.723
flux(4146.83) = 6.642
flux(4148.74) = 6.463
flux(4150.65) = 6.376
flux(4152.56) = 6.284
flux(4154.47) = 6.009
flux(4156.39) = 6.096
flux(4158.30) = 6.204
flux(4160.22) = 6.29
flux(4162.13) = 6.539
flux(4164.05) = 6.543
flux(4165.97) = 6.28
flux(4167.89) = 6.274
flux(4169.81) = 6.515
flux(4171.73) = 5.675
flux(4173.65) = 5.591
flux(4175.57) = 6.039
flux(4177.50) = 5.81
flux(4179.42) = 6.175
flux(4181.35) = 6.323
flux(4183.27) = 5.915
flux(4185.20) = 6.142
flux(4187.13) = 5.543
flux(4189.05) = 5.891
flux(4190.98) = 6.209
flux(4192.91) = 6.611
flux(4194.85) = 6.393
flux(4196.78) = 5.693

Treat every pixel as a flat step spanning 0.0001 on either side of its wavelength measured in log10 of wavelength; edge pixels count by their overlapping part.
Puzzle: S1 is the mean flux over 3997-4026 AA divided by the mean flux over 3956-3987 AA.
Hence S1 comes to 1.57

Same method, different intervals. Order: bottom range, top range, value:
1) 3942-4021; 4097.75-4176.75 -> 1.27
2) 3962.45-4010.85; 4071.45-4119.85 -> 1.28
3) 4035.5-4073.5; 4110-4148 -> 1.09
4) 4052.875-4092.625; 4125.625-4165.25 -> 1.06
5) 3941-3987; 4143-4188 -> 1.53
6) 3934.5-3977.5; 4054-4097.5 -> 1.73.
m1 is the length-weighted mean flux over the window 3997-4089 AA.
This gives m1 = 5.87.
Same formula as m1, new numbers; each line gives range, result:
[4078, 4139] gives 6.19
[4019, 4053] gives 6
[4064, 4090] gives 5.83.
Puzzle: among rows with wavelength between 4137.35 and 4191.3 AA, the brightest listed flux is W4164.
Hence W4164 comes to 6.711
